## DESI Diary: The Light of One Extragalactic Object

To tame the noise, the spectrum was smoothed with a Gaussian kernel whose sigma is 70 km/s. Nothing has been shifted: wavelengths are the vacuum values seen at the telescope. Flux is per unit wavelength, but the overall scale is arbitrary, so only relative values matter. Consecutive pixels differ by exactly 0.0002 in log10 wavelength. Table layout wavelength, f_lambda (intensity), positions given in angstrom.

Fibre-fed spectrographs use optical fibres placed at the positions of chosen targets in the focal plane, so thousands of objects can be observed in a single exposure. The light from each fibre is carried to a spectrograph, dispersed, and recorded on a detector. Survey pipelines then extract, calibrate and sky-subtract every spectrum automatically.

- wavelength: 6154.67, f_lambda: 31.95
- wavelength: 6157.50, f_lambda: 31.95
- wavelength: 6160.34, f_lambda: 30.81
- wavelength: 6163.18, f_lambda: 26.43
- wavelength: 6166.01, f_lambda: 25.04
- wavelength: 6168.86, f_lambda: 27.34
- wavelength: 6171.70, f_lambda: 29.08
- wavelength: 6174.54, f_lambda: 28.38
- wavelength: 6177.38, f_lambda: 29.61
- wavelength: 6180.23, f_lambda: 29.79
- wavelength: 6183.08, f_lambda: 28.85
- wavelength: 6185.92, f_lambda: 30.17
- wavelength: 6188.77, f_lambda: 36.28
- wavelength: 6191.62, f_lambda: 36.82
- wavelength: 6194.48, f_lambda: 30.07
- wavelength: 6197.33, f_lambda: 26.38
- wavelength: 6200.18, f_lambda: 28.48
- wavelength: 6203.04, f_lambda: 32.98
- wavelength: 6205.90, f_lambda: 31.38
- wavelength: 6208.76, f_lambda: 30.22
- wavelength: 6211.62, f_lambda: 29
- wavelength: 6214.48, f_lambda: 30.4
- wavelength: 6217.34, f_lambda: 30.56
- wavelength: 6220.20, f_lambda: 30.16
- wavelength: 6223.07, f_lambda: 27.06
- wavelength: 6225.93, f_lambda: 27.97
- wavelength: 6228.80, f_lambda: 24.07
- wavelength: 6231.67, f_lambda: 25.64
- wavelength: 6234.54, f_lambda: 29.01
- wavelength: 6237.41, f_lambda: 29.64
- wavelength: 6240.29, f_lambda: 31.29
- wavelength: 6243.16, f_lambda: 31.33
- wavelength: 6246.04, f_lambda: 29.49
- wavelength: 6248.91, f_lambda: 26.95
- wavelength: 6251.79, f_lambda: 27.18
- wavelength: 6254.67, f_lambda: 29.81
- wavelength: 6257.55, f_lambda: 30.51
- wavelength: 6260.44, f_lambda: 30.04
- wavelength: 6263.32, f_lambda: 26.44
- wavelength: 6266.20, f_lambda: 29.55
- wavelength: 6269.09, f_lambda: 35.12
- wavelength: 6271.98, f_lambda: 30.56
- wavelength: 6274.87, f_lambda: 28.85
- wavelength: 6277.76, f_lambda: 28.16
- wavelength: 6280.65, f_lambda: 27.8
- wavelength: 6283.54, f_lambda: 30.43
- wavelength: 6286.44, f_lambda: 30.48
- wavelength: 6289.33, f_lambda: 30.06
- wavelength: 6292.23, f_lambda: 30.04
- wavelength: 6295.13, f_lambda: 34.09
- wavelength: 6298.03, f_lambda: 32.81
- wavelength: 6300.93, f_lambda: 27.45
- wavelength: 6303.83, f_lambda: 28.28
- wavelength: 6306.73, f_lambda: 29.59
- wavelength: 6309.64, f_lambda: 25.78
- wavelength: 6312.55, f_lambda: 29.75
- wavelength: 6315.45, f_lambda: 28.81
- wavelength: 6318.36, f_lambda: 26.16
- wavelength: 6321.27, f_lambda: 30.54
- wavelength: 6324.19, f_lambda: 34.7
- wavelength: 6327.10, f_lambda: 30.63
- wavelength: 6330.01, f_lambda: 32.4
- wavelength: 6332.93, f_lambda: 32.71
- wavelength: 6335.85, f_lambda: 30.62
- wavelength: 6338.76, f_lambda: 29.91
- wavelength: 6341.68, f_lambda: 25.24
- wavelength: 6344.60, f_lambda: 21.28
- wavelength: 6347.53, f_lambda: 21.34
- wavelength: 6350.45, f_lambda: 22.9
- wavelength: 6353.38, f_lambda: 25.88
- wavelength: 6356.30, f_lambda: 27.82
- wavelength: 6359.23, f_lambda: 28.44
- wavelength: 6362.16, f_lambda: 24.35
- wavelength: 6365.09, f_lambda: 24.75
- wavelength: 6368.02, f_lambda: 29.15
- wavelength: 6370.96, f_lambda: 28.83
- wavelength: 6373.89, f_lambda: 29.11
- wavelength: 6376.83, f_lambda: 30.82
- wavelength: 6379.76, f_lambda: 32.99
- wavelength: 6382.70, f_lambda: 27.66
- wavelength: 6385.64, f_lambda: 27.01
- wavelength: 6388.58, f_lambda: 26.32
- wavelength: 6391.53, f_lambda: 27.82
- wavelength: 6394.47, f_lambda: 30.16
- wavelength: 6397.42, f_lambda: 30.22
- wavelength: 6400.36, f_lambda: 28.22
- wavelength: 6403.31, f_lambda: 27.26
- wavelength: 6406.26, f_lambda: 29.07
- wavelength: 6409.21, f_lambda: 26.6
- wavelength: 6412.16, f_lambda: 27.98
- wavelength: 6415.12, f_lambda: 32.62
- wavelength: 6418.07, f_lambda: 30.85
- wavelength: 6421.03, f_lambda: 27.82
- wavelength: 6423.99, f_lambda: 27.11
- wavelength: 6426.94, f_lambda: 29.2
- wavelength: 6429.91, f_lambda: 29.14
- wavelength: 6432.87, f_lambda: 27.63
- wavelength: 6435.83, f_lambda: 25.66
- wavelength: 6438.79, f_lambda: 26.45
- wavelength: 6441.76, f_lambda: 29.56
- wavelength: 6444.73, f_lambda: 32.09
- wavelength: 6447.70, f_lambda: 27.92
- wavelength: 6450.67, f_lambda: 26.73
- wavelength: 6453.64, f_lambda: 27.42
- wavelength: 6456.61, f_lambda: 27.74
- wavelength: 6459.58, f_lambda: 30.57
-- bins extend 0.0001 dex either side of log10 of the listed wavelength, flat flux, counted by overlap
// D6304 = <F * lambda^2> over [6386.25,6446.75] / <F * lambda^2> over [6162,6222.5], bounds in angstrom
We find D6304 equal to 1.03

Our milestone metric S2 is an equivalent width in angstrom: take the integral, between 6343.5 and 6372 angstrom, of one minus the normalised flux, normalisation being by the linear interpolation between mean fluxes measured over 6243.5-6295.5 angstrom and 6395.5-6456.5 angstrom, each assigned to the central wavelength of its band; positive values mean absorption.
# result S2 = 3.46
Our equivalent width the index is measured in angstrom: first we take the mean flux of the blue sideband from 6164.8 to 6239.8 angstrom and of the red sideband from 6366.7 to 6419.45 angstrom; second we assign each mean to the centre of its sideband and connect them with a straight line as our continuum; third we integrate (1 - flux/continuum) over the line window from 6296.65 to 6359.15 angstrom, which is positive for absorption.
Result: 1.9 angstrom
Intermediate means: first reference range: 29.4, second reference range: 29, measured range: 28.3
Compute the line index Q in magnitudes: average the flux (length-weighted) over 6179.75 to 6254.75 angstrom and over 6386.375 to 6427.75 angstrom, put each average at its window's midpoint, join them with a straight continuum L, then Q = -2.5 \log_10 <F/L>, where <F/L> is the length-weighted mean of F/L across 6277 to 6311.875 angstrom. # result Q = -0.01 mag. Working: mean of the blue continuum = 29.7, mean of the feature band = 29.6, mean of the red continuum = 28.6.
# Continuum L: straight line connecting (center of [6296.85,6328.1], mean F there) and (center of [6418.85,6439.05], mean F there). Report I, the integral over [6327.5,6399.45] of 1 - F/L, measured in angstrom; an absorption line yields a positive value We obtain 2.1 angstrom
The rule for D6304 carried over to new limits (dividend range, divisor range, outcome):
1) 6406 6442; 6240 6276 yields 1.01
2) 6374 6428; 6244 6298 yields 1.01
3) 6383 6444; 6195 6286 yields 1.02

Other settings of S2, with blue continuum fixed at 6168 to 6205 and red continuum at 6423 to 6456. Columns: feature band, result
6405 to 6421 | -0.54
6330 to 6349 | 1.14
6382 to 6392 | 0.51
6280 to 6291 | -0.13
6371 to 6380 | -0.53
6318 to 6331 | -0.94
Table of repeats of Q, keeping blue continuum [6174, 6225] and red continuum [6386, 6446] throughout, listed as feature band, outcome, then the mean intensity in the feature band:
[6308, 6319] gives 0.06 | 27.8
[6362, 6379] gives 0.02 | 28.3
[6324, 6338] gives -0.09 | 31.9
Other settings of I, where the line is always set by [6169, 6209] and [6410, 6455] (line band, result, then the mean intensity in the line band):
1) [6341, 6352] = 2.5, 22.5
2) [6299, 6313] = 0.6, 28.2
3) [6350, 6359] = 0.9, 26.2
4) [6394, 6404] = -0.1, 29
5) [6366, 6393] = 0.2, 28.8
